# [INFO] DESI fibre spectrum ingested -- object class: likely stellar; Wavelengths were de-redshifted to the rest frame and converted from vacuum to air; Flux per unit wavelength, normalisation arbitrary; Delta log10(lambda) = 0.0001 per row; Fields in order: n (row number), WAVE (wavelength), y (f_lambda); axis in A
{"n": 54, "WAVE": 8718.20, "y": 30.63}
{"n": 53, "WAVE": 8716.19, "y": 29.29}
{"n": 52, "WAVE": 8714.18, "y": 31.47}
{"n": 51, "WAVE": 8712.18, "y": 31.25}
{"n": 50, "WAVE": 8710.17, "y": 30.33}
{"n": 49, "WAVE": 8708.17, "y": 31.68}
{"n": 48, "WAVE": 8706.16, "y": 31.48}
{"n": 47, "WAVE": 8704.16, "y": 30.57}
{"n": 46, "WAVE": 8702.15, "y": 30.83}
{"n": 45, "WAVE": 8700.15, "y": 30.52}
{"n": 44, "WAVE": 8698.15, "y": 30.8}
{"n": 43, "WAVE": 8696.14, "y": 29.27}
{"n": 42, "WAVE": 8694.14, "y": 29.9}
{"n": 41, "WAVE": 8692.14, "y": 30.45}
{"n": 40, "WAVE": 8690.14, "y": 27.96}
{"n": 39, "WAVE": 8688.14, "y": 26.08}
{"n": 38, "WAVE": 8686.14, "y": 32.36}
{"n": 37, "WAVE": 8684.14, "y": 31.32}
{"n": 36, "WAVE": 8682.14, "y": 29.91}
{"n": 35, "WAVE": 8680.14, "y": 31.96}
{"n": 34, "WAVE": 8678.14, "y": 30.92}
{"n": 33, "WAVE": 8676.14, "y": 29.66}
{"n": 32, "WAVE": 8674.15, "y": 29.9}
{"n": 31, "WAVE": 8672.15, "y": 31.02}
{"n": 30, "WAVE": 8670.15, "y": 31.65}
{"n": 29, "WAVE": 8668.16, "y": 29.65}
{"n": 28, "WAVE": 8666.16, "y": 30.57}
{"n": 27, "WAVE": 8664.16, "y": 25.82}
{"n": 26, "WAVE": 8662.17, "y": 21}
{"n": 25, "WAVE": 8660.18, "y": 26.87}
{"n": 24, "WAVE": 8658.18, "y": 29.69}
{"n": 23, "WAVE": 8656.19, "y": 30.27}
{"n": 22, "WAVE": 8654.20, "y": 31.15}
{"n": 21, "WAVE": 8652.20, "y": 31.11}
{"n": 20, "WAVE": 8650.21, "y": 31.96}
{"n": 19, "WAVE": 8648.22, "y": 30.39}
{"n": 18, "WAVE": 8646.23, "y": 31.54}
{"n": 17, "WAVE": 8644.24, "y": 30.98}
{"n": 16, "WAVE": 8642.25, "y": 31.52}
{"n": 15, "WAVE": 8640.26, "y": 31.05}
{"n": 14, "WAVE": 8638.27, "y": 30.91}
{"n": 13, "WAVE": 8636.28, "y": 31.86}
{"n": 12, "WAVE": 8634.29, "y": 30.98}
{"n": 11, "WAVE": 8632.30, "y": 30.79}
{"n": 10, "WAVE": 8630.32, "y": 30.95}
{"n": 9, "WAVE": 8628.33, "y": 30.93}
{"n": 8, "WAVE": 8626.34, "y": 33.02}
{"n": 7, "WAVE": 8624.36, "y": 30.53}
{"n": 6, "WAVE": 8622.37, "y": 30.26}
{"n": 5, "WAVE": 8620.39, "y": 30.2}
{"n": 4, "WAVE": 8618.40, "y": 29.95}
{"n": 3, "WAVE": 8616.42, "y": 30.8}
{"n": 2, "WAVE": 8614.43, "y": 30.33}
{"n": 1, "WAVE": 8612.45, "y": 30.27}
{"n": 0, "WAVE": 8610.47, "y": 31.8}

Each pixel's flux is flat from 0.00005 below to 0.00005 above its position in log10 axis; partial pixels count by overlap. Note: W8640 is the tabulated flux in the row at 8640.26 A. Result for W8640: 31.05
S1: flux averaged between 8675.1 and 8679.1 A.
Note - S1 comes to 30.3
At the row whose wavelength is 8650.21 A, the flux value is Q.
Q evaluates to 31.96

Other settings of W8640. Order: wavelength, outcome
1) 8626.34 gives 33.02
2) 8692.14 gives 30.45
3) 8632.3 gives 30.79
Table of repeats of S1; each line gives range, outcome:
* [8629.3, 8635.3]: 30.9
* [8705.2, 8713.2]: 31.2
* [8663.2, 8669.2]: 28.7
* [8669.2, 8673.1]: 31.3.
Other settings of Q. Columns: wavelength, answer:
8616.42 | 30.8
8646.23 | 31.54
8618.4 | 29.95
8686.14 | 32.36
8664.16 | 25.82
